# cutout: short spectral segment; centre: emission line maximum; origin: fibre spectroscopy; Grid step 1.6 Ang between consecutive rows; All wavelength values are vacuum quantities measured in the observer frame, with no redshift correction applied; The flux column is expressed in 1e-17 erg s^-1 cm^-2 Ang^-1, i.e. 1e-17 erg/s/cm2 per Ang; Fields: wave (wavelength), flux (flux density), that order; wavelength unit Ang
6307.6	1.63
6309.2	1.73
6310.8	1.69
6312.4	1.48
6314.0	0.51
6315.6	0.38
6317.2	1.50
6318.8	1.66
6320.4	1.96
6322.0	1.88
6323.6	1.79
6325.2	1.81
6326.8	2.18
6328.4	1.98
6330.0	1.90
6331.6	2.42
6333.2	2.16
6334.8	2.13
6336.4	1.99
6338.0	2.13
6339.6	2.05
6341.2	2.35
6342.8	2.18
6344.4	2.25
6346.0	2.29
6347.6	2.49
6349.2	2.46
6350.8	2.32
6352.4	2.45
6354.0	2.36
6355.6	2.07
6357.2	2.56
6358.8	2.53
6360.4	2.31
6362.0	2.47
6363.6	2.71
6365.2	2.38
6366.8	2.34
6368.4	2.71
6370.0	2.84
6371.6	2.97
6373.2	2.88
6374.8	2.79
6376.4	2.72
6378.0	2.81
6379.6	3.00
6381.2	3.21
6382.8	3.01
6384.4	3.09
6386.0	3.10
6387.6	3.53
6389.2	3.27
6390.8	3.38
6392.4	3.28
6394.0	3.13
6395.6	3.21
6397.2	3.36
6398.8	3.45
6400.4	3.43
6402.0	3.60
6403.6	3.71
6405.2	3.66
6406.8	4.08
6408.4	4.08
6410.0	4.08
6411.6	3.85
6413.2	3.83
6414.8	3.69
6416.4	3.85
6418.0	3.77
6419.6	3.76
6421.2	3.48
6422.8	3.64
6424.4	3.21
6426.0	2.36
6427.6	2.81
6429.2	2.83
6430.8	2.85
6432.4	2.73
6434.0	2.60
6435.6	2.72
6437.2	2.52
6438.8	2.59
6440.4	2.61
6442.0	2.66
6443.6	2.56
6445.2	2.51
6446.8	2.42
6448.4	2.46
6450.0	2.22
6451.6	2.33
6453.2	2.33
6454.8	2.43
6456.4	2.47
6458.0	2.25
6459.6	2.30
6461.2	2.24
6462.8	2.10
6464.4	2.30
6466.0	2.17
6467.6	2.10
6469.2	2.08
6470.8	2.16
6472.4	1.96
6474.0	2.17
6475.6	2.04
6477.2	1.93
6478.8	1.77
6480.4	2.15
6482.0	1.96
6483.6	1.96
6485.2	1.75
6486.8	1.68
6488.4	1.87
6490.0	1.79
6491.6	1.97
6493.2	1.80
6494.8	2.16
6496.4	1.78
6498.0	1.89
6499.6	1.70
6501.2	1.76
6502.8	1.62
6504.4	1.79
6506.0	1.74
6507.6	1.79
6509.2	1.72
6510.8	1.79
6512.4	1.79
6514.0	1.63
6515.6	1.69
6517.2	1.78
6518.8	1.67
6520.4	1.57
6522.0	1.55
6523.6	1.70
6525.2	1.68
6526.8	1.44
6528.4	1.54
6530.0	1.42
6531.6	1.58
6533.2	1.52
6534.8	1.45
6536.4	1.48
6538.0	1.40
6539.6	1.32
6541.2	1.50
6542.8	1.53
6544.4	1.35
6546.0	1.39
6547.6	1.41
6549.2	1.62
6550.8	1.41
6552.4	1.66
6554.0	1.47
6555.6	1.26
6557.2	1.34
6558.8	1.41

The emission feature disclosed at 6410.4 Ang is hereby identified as C IV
